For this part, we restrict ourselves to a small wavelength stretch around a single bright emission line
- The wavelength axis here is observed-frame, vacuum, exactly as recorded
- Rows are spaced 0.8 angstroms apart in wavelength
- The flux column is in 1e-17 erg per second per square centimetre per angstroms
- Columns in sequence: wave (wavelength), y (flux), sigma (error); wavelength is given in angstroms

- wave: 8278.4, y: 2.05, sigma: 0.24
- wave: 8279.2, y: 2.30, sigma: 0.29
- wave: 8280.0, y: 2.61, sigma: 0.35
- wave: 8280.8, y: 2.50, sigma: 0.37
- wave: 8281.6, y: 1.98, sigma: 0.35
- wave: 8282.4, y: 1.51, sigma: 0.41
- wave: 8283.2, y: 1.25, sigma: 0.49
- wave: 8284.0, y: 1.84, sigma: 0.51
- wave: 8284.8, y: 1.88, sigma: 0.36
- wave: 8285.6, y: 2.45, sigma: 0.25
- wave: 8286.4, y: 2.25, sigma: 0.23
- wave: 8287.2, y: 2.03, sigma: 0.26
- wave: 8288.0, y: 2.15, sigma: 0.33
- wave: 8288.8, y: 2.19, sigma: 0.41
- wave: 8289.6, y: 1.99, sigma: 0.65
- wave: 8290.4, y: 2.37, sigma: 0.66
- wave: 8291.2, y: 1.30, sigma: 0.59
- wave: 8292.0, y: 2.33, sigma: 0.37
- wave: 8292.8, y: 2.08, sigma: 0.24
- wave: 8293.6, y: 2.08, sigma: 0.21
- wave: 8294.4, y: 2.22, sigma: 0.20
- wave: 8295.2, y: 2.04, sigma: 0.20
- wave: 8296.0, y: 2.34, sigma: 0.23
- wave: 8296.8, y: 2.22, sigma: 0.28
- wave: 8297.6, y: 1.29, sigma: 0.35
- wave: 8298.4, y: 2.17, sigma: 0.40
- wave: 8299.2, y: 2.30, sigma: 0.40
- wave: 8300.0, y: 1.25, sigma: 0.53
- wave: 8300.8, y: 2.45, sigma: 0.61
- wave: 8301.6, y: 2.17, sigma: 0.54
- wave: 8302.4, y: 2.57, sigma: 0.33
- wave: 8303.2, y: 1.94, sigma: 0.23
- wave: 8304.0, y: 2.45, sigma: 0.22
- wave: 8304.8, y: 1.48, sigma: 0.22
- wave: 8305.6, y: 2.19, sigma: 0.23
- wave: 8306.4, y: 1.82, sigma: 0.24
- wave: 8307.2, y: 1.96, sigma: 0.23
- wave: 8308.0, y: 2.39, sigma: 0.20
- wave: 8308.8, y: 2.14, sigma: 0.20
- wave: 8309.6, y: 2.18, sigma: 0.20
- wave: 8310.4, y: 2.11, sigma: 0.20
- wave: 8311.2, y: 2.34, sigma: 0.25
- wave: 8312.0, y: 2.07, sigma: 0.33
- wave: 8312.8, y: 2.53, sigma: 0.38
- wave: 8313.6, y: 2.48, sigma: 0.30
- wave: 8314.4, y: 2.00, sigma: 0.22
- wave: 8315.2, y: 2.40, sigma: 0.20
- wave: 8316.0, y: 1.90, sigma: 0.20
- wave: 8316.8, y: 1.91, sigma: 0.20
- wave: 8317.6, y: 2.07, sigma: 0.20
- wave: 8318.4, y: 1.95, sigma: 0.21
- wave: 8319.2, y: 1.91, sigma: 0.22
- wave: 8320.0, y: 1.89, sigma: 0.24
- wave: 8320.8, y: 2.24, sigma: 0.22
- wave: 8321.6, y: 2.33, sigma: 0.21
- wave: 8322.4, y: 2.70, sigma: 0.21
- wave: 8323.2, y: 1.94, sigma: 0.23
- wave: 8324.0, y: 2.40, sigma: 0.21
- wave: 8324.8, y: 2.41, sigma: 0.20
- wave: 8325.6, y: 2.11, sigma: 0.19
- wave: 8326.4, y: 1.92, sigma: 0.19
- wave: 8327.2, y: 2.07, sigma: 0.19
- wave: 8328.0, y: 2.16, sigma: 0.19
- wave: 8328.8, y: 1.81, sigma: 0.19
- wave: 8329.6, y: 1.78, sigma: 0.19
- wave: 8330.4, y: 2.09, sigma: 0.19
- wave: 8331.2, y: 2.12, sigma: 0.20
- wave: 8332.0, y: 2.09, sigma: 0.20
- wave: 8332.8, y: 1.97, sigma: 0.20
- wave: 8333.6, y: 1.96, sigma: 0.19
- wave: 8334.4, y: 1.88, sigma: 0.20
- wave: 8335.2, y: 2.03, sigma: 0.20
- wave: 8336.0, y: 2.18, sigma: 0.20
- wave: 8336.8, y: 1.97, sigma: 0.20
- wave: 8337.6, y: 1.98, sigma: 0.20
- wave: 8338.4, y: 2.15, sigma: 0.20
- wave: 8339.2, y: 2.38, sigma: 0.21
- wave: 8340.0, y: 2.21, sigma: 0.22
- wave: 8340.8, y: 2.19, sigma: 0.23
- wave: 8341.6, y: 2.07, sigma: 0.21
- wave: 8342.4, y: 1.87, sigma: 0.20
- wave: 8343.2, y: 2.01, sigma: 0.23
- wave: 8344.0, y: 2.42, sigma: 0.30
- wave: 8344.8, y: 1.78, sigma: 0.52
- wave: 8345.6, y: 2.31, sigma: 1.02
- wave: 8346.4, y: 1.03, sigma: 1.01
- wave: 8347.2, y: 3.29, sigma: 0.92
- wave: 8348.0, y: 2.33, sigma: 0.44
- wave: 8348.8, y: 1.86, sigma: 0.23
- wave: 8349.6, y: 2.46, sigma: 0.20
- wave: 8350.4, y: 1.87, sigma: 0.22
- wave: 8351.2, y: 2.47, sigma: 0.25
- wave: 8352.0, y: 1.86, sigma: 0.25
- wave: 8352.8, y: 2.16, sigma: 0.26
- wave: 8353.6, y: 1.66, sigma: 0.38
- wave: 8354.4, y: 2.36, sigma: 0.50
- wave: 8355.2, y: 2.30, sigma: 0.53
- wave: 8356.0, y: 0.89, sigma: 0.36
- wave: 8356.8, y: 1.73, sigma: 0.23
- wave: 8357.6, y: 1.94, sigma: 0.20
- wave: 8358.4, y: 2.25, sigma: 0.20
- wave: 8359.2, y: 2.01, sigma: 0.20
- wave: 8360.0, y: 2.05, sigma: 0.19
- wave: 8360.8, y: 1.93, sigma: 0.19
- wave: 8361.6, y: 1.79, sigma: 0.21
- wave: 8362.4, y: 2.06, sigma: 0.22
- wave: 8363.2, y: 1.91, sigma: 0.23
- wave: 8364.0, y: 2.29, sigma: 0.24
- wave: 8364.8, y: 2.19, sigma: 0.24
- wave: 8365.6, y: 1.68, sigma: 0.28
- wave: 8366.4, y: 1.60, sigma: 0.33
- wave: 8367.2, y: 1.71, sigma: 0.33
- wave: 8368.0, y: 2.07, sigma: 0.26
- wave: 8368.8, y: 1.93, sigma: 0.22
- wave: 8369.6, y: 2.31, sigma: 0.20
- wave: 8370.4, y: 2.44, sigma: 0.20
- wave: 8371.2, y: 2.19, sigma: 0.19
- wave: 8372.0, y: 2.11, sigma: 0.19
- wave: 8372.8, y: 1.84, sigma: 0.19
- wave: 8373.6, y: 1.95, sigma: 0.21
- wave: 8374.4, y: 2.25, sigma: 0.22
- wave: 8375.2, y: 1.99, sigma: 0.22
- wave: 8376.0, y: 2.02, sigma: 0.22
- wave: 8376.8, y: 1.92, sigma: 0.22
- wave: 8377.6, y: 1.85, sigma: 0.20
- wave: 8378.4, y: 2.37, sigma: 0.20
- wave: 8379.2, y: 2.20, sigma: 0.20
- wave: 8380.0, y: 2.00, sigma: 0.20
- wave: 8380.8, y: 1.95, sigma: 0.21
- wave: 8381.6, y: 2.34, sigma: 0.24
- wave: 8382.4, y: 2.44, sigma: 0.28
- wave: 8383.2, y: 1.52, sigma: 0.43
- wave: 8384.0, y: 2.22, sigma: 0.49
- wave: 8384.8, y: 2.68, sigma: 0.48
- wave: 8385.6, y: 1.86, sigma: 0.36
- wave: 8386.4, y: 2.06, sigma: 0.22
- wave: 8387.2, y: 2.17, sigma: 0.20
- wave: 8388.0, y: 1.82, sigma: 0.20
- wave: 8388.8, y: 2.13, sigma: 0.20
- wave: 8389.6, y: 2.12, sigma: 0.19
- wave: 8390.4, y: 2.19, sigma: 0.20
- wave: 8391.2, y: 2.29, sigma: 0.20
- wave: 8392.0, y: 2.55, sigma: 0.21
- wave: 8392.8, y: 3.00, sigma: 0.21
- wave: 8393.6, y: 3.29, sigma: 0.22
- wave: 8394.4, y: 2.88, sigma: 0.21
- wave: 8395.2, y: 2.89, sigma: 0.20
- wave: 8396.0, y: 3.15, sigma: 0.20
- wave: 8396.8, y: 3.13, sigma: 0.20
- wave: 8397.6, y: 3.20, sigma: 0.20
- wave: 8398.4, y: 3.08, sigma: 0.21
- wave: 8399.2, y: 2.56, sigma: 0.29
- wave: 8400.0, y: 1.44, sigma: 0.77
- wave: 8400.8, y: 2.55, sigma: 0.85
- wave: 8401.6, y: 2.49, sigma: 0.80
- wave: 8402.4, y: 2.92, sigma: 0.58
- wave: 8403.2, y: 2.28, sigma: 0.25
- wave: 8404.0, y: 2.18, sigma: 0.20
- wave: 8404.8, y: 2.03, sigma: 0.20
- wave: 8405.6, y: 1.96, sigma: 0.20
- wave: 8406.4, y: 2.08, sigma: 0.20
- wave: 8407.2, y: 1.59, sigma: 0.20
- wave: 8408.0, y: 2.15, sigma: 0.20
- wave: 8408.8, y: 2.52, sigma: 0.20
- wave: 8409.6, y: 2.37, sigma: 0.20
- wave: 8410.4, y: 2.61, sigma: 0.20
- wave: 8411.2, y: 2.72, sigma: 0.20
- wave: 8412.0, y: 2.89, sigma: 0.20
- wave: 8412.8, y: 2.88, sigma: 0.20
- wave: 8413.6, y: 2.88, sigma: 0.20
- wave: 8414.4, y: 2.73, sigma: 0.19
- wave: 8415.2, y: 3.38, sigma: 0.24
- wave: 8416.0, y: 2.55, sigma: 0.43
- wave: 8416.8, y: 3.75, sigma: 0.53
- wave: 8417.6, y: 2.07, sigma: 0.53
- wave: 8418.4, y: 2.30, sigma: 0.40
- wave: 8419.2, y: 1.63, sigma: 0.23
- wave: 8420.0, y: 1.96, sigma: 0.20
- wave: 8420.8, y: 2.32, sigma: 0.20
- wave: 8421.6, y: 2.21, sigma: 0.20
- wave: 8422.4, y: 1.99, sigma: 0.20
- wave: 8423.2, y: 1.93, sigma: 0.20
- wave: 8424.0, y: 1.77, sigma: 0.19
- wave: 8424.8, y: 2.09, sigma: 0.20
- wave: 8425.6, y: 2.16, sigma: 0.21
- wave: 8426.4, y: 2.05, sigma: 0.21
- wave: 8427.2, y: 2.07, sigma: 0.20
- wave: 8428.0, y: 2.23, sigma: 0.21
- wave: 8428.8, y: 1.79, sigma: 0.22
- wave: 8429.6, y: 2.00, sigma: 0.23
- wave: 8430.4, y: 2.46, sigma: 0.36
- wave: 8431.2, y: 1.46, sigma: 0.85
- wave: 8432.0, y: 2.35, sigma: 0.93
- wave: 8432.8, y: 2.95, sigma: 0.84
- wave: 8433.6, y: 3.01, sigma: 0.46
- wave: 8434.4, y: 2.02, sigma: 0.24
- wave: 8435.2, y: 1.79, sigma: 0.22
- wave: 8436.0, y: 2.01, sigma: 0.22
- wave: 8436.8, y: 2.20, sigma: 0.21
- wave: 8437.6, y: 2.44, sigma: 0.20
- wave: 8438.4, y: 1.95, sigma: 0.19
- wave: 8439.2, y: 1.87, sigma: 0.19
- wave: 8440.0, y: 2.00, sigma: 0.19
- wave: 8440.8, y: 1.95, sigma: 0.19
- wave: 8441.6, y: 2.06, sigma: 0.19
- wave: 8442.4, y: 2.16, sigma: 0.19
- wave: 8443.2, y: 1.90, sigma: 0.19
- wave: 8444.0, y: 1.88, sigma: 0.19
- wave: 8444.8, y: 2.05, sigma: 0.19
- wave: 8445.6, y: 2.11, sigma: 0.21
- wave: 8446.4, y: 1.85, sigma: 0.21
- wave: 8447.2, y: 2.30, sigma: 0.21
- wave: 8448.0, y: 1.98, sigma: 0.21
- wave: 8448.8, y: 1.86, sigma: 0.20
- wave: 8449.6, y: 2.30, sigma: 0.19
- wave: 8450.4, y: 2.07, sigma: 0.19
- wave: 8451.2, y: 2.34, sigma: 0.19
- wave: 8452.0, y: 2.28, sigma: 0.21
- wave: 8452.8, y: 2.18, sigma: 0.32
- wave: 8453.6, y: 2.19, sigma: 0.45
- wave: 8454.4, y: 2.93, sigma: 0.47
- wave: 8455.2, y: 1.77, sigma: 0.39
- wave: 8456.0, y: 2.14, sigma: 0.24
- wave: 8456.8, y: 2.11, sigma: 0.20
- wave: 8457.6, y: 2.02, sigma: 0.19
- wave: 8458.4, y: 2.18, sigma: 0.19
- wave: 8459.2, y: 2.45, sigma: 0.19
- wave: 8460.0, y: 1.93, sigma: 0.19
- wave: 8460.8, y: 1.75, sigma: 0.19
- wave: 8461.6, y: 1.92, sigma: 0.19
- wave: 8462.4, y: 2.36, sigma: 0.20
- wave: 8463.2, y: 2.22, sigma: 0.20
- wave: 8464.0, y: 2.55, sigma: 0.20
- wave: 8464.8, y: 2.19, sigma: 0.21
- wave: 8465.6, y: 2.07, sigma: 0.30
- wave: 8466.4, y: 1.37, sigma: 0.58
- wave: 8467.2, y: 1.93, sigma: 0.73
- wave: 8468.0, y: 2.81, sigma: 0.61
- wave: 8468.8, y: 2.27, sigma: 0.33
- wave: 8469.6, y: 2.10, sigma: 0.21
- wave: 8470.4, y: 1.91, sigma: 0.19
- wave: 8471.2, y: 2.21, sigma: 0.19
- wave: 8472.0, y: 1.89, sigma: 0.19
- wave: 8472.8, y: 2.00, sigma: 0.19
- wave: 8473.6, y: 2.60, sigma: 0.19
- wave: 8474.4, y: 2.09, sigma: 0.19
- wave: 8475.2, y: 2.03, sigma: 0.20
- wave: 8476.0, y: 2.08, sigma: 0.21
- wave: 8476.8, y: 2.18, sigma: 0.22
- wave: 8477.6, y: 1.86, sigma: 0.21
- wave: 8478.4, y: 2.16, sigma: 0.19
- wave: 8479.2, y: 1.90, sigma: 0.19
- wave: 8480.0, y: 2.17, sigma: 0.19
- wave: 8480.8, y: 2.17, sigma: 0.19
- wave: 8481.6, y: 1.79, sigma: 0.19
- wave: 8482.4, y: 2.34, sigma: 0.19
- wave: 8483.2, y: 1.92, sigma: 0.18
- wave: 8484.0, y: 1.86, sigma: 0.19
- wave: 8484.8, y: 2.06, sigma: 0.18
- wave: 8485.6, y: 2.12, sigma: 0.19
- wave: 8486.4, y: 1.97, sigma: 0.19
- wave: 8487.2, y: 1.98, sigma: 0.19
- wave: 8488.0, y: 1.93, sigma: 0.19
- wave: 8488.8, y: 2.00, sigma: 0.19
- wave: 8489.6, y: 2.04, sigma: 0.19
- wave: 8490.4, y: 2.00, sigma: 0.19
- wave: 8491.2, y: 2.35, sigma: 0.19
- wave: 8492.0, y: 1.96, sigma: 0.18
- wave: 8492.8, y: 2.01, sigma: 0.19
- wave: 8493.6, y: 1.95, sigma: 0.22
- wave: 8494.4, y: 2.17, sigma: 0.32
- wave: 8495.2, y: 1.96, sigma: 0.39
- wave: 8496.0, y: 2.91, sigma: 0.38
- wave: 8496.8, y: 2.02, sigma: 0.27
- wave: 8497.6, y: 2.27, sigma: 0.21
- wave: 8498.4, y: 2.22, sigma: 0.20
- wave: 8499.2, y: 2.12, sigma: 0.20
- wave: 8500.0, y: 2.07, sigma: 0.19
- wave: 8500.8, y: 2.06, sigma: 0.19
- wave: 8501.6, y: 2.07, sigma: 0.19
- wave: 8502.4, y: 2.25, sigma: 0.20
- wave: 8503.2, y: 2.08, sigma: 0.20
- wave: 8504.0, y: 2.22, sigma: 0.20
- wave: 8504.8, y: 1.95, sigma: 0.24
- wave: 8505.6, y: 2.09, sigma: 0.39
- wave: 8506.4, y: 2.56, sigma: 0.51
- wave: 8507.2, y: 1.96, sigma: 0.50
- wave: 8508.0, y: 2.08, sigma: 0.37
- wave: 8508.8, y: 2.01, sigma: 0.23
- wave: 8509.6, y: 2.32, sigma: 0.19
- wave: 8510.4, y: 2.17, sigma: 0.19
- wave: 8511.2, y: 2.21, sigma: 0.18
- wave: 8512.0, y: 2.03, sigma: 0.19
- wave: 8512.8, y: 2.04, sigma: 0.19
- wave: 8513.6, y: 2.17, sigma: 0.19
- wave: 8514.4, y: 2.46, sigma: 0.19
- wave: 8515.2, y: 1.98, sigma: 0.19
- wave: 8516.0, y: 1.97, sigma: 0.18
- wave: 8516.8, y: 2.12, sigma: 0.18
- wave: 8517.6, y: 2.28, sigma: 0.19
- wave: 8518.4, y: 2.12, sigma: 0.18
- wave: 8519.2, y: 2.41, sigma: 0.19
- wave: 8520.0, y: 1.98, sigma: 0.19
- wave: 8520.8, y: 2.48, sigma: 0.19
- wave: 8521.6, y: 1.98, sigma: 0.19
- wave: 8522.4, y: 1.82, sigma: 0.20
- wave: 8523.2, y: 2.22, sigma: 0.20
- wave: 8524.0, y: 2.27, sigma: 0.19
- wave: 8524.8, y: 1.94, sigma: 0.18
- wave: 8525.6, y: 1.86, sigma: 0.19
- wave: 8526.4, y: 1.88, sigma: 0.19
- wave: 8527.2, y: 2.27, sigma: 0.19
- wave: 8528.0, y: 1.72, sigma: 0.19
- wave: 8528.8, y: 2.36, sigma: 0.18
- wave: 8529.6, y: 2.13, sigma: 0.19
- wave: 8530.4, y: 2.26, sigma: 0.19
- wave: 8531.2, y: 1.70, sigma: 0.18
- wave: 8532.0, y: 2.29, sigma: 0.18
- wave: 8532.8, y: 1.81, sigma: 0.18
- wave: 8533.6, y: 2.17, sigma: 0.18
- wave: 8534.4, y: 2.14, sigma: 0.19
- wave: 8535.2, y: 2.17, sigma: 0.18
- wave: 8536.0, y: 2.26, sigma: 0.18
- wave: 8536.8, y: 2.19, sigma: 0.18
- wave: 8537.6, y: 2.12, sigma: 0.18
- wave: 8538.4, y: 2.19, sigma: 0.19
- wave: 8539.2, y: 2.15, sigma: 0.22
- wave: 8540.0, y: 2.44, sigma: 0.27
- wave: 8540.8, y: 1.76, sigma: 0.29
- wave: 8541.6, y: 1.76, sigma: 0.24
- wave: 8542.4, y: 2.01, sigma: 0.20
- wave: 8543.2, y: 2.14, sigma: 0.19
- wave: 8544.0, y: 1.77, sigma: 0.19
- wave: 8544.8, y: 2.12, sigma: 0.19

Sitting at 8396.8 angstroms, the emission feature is [S II] 6716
